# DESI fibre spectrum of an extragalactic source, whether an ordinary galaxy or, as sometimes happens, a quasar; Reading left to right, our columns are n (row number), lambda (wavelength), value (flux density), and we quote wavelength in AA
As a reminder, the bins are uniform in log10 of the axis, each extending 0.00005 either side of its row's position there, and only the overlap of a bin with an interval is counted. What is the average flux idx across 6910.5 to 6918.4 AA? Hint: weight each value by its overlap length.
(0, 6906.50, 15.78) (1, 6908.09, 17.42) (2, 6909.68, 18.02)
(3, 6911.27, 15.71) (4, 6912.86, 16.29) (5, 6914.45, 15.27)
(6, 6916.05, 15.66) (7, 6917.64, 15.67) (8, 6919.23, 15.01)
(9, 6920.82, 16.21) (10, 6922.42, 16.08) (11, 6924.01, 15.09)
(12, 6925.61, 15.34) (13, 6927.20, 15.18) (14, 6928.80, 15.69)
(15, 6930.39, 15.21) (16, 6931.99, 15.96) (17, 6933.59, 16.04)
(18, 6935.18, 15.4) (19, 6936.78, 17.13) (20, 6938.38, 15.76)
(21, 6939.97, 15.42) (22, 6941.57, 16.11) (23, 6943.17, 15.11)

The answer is 15.7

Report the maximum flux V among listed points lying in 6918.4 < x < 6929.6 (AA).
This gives 16.21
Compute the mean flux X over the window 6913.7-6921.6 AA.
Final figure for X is 15.6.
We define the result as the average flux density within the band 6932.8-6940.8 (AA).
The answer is 16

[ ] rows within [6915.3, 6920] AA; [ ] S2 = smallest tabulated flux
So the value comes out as 15.01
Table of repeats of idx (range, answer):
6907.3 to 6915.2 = 16.6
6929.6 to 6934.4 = 15.7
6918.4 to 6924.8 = 15.6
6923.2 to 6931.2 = 15.3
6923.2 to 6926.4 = 15.2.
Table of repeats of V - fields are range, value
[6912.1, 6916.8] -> 16.29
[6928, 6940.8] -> 17.13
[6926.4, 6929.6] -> 15.69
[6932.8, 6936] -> 16.04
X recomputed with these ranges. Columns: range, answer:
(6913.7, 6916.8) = 15.4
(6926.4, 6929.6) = 15.5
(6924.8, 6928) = 15.2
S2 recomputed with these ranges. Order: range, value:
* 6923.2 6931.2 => 15.09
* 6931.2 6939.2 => 15.4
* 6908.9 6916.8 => 15.27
